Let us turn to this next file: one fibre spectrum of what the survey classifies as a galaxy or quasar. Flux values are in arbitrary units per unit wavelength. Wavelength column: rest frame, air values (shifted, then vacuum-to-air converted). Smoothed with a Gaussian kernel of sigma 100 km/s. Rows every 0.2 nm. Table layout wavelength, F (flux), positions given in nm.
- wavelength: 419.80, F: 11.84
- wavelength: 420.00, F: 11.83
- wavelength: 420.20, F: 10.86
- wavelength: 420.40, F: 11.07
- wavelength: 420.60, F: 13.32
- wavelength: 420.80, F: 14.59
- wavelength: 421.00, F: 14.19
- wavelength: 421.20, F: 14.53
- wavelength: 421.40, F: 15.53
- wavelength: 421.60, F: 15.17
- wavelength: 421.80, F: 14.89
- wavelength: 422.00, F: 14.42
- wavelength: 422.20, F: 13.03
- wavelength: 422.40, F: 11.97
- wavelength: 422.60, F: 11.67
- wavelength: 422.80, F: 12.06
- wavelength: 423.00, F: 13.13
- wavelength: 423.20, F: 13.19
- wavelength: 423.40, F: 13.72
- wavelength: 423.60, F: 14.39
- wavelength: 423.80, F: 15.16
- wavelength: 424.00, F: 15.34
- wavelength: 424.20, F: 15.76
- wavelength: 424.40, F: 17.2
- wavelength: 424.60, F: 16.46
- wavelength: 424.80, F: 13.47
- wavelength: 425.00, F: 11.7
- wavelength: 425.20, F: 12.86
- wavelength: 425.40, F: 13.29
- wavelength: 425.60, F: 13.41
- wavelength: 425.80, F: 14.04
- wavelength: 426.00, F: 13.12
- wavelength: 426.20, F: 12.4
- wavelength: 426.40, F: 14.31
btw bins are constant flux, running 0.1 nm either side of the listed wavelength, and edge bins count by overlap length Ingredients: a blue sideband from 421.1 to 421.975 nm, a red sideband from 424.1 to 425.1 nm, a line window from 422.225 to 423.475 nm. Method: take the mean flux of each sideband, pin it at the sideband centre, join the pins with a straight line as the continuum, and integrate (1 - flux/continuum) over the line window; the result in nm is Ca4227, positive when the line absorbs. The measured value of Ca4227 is 0.19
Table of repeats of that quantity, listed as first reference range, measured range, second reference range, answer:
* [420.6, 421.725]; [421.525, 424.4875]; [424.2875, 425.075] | 0.14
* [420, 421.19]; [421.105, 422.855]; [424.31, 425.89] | -0.07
